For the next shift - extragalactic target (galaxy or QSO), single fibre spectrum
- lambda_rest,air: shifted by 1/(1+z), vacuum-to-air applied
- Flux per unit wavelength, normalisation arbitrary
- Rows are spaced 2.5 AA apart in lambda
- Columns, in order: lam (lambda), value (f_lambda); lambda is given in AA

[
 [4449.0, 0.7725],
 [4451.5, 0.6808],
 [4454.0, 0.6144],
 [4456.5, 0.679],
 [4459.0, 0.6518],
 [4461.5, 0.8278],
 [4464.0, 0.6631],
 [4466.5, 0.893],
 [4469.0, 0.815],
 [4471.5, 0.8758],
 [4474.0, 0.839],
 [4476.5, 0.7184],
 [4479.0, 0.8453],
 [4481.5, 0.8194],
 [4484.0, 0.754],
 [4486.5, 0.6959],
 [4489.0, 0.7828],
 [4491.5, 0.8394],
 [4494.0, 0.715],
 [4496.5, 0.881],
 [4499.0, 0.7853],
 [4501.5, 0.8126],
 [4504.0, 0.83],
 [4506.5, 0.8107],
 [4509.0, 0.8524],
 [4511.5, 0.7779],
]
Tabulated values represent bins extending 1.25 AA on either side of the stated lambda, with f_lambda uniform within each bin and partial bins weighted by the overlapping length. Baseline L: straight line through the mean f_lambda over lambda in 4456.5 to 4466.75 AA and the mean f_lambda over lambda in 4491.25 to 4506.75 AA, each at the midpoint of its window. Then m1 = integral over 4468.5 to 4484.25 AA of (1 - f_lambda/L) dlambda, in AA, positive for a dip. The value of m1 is -1.0 AA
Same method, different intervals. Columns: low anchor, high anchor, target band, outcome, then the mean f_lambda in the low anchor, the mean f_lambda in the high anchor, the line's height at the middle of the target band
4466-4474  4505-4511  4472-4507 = 1.8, 0.855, 0.825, 0.839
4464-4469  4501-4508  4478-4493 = 0.6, 0.816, 0.82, 0.818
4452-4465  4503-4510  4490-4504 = -0.1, 0.687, 0.83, 0.802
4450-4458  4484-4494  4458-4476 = -2.4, 0.661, 0.763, 0.699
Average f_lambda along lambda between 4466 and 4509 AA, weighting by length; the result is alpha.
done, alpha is 0.806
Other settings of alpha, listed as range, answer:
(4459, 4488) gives 0.789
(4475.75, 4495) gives 0.773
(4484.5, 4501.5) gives 0.784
